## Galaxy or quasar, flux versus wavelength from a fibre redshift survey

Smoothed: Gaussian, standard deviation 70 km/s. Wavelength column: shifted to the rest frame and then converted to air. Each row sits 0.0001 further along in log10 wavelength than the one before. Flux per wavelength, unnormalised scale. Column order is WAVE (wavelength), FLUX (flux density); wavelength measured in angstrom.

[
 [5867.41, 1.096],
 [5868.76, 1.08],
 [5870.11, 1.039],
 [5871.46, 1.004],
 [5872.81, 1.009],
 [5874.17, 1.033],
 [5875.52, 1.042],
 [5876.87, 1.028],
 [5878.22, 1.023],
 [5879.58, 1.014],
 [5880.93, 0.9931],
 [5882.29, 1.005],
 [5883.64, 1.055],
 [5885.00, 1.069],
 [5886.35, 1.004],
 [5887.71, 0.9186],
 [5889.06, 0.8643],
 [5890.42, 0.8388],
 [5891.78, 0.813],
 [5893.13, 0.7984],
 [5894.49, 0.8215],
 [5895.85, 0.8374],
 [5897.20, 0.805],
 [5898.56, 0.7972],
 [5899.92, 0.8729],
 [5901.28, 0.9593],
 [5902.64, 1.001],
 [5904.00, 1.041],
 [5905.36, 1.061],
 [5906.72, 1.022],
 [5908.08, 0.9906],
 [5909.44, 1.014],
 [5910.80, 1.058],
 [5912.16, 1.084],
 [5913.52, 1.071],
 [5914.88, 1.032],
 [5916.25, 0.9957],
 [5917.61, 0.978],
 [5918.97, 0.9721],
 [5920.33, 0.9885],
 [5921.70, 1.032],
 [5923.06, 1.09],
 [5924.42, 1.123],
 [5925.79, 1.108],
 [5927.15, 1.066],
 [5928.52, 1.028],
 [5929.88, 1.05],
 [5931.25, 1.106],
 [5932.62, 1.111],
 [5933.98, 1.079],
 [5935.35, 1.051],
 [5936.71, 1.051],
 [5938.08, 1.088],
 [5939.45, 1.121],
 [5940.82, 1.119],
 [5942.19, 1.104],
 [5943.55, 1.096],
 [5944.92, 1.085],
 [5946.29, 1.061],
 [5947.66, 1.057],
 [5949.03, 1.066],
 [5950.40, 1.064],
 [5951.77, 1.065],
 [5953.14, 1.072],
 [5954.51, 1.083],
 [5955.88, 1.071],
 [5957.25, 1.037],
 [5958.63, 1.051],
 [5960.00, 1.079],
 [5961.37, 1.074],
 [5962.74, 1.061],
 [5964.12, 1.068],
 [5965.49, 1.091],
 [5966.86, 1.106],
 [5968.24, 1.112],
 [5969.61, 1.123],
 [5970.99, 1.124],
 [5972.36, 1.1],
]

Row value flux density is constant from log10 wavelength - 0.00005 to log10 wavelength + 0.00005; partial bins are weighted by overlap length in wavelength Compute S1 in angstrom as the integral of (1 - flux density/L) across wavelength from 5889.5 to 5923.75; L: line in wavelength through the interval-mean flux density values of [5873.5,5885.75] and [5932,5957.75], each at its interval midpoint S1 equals 3.0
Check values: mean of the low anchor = 1.03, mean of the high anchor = 1.08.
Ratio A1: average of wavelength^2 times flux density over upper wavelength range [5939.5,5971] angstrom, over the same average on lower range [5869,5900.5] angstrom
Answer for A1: 1.17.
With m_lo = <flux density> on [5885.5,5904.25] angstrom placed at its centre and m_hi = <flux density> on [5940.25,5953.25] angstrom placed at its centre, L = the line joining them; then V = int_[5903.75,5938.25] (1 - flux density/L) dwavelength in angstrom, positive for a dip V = -2.4 angstrom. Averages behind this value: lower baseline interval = 0.882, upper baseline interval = 1.08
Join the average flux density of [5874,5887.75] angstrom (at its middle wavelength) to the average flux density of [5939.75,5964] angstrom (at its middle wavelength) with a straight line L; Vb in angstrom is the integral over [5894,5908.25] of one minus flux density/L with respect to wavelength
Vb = 1.5 angstrom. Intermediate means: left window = 1.02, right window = 1.07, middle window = 0.927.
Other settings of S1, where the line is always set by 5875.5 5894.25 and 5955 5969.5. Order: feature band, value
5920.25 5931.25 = -0.5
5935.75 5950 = -0.5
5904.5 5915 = -0.5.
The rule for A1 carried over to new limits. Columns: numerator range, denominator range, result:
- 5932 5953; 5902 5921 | 1.07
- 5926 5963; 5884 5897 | 1.23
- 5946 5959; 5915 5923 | 1.07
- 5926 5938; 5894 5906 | 1.19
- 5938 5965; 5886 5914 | 1.17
